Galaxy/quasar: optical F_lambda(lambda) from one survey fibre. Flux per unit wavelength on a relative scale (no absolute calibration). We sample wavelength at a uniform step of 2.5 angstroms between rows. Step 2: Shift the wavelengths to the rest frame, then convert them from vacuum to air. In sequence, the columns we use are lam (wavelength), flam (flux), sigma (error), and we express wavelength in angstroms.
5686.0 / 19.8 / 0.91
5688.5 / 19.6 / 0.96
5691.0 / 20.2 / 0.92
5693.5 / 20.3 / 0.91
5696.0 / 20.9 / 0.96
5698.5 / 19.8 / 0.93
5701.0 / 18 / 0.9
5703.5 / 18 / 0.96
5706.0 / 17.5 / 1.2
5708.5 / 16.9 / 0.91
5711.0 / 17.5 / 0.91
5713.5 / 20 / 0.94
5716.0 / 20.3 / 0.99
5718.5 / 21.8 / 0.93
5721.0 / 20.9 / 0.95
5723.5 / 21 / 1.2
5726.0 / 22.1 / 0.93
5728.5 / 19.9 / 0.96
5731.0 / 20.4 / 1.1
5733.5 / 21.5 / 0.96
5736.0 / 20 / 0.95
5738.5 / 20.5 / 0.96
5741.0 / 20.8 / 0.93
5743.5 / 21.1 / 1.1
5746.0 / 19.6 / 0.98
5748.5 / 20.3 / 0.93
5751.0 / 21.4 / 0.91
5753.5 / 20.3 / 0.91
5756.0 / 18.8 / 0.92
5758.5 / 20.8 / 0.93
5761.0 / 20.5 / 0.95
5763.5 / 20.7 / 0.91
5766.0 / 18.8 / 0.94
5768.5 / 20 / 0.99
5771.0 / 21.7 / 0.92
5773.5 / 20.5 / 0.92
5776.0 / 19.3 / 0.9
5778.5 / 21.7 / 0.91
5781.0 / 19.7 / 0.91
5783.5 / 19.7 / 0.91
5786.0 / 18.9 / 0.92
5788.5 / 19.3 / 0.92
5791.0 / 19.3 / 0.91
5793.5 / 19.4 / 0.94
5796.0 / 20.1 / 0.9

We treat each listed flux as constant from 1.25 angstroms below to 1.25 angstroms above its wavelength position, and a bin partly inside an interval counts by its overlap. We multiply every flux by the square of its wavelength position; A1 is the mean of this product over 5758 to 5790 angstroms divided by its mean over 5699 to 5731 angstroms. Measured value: 1.05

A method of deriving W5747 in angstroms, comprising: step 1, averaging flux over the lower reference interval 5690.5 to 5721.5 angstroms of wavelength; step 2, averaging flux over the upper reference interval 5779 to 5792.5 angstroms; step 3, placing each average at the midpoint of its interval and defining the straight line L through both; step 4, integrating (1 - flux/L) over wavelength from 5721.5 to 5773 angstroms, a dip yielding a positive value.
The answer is -2.9 angstroms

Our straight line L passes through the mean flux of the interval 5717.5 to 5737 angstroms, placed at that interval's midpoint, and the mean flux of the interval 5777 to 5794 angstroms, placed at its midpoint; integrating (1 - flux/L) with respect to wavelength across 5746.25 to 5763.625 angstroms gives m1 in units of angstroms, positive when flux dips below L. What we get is 0.0 angstroms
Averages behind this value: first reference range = 21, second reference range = 19.7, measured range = 20.3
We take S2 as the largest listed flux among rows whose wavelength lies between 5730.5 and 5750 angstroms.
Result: 21.5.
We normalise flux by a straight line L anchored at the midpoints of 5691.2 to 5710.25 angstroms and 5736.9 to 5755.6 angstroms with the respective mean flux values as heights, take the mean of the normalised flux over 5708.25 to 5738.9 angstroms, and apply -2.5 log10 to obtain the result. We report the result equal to -0.04 mag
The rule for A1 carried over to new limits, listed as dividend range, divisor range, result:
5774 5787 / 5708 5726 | 1.02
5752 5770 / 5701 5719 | 1.09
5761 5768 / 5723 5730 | 0.96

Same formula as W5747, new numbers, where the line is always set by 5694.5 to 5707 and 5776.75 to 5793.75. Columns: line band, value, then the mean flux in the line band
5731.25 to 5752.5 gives -1.5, 20.6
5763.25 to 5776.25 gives -0.4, 20.2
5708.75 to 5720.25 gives -0.4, 19.7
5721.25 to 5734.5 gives -1.2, 21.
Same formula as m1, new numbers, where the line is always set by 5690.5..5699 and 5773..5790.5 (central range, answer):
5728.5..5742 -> -0.3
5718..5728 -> -0.6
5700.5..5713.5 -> 1.6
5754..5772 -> -0.2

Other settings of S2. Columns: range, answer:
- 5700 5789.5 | 22.1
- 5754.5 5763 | 20.8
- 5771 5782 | 21.7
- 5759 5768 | 20.7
